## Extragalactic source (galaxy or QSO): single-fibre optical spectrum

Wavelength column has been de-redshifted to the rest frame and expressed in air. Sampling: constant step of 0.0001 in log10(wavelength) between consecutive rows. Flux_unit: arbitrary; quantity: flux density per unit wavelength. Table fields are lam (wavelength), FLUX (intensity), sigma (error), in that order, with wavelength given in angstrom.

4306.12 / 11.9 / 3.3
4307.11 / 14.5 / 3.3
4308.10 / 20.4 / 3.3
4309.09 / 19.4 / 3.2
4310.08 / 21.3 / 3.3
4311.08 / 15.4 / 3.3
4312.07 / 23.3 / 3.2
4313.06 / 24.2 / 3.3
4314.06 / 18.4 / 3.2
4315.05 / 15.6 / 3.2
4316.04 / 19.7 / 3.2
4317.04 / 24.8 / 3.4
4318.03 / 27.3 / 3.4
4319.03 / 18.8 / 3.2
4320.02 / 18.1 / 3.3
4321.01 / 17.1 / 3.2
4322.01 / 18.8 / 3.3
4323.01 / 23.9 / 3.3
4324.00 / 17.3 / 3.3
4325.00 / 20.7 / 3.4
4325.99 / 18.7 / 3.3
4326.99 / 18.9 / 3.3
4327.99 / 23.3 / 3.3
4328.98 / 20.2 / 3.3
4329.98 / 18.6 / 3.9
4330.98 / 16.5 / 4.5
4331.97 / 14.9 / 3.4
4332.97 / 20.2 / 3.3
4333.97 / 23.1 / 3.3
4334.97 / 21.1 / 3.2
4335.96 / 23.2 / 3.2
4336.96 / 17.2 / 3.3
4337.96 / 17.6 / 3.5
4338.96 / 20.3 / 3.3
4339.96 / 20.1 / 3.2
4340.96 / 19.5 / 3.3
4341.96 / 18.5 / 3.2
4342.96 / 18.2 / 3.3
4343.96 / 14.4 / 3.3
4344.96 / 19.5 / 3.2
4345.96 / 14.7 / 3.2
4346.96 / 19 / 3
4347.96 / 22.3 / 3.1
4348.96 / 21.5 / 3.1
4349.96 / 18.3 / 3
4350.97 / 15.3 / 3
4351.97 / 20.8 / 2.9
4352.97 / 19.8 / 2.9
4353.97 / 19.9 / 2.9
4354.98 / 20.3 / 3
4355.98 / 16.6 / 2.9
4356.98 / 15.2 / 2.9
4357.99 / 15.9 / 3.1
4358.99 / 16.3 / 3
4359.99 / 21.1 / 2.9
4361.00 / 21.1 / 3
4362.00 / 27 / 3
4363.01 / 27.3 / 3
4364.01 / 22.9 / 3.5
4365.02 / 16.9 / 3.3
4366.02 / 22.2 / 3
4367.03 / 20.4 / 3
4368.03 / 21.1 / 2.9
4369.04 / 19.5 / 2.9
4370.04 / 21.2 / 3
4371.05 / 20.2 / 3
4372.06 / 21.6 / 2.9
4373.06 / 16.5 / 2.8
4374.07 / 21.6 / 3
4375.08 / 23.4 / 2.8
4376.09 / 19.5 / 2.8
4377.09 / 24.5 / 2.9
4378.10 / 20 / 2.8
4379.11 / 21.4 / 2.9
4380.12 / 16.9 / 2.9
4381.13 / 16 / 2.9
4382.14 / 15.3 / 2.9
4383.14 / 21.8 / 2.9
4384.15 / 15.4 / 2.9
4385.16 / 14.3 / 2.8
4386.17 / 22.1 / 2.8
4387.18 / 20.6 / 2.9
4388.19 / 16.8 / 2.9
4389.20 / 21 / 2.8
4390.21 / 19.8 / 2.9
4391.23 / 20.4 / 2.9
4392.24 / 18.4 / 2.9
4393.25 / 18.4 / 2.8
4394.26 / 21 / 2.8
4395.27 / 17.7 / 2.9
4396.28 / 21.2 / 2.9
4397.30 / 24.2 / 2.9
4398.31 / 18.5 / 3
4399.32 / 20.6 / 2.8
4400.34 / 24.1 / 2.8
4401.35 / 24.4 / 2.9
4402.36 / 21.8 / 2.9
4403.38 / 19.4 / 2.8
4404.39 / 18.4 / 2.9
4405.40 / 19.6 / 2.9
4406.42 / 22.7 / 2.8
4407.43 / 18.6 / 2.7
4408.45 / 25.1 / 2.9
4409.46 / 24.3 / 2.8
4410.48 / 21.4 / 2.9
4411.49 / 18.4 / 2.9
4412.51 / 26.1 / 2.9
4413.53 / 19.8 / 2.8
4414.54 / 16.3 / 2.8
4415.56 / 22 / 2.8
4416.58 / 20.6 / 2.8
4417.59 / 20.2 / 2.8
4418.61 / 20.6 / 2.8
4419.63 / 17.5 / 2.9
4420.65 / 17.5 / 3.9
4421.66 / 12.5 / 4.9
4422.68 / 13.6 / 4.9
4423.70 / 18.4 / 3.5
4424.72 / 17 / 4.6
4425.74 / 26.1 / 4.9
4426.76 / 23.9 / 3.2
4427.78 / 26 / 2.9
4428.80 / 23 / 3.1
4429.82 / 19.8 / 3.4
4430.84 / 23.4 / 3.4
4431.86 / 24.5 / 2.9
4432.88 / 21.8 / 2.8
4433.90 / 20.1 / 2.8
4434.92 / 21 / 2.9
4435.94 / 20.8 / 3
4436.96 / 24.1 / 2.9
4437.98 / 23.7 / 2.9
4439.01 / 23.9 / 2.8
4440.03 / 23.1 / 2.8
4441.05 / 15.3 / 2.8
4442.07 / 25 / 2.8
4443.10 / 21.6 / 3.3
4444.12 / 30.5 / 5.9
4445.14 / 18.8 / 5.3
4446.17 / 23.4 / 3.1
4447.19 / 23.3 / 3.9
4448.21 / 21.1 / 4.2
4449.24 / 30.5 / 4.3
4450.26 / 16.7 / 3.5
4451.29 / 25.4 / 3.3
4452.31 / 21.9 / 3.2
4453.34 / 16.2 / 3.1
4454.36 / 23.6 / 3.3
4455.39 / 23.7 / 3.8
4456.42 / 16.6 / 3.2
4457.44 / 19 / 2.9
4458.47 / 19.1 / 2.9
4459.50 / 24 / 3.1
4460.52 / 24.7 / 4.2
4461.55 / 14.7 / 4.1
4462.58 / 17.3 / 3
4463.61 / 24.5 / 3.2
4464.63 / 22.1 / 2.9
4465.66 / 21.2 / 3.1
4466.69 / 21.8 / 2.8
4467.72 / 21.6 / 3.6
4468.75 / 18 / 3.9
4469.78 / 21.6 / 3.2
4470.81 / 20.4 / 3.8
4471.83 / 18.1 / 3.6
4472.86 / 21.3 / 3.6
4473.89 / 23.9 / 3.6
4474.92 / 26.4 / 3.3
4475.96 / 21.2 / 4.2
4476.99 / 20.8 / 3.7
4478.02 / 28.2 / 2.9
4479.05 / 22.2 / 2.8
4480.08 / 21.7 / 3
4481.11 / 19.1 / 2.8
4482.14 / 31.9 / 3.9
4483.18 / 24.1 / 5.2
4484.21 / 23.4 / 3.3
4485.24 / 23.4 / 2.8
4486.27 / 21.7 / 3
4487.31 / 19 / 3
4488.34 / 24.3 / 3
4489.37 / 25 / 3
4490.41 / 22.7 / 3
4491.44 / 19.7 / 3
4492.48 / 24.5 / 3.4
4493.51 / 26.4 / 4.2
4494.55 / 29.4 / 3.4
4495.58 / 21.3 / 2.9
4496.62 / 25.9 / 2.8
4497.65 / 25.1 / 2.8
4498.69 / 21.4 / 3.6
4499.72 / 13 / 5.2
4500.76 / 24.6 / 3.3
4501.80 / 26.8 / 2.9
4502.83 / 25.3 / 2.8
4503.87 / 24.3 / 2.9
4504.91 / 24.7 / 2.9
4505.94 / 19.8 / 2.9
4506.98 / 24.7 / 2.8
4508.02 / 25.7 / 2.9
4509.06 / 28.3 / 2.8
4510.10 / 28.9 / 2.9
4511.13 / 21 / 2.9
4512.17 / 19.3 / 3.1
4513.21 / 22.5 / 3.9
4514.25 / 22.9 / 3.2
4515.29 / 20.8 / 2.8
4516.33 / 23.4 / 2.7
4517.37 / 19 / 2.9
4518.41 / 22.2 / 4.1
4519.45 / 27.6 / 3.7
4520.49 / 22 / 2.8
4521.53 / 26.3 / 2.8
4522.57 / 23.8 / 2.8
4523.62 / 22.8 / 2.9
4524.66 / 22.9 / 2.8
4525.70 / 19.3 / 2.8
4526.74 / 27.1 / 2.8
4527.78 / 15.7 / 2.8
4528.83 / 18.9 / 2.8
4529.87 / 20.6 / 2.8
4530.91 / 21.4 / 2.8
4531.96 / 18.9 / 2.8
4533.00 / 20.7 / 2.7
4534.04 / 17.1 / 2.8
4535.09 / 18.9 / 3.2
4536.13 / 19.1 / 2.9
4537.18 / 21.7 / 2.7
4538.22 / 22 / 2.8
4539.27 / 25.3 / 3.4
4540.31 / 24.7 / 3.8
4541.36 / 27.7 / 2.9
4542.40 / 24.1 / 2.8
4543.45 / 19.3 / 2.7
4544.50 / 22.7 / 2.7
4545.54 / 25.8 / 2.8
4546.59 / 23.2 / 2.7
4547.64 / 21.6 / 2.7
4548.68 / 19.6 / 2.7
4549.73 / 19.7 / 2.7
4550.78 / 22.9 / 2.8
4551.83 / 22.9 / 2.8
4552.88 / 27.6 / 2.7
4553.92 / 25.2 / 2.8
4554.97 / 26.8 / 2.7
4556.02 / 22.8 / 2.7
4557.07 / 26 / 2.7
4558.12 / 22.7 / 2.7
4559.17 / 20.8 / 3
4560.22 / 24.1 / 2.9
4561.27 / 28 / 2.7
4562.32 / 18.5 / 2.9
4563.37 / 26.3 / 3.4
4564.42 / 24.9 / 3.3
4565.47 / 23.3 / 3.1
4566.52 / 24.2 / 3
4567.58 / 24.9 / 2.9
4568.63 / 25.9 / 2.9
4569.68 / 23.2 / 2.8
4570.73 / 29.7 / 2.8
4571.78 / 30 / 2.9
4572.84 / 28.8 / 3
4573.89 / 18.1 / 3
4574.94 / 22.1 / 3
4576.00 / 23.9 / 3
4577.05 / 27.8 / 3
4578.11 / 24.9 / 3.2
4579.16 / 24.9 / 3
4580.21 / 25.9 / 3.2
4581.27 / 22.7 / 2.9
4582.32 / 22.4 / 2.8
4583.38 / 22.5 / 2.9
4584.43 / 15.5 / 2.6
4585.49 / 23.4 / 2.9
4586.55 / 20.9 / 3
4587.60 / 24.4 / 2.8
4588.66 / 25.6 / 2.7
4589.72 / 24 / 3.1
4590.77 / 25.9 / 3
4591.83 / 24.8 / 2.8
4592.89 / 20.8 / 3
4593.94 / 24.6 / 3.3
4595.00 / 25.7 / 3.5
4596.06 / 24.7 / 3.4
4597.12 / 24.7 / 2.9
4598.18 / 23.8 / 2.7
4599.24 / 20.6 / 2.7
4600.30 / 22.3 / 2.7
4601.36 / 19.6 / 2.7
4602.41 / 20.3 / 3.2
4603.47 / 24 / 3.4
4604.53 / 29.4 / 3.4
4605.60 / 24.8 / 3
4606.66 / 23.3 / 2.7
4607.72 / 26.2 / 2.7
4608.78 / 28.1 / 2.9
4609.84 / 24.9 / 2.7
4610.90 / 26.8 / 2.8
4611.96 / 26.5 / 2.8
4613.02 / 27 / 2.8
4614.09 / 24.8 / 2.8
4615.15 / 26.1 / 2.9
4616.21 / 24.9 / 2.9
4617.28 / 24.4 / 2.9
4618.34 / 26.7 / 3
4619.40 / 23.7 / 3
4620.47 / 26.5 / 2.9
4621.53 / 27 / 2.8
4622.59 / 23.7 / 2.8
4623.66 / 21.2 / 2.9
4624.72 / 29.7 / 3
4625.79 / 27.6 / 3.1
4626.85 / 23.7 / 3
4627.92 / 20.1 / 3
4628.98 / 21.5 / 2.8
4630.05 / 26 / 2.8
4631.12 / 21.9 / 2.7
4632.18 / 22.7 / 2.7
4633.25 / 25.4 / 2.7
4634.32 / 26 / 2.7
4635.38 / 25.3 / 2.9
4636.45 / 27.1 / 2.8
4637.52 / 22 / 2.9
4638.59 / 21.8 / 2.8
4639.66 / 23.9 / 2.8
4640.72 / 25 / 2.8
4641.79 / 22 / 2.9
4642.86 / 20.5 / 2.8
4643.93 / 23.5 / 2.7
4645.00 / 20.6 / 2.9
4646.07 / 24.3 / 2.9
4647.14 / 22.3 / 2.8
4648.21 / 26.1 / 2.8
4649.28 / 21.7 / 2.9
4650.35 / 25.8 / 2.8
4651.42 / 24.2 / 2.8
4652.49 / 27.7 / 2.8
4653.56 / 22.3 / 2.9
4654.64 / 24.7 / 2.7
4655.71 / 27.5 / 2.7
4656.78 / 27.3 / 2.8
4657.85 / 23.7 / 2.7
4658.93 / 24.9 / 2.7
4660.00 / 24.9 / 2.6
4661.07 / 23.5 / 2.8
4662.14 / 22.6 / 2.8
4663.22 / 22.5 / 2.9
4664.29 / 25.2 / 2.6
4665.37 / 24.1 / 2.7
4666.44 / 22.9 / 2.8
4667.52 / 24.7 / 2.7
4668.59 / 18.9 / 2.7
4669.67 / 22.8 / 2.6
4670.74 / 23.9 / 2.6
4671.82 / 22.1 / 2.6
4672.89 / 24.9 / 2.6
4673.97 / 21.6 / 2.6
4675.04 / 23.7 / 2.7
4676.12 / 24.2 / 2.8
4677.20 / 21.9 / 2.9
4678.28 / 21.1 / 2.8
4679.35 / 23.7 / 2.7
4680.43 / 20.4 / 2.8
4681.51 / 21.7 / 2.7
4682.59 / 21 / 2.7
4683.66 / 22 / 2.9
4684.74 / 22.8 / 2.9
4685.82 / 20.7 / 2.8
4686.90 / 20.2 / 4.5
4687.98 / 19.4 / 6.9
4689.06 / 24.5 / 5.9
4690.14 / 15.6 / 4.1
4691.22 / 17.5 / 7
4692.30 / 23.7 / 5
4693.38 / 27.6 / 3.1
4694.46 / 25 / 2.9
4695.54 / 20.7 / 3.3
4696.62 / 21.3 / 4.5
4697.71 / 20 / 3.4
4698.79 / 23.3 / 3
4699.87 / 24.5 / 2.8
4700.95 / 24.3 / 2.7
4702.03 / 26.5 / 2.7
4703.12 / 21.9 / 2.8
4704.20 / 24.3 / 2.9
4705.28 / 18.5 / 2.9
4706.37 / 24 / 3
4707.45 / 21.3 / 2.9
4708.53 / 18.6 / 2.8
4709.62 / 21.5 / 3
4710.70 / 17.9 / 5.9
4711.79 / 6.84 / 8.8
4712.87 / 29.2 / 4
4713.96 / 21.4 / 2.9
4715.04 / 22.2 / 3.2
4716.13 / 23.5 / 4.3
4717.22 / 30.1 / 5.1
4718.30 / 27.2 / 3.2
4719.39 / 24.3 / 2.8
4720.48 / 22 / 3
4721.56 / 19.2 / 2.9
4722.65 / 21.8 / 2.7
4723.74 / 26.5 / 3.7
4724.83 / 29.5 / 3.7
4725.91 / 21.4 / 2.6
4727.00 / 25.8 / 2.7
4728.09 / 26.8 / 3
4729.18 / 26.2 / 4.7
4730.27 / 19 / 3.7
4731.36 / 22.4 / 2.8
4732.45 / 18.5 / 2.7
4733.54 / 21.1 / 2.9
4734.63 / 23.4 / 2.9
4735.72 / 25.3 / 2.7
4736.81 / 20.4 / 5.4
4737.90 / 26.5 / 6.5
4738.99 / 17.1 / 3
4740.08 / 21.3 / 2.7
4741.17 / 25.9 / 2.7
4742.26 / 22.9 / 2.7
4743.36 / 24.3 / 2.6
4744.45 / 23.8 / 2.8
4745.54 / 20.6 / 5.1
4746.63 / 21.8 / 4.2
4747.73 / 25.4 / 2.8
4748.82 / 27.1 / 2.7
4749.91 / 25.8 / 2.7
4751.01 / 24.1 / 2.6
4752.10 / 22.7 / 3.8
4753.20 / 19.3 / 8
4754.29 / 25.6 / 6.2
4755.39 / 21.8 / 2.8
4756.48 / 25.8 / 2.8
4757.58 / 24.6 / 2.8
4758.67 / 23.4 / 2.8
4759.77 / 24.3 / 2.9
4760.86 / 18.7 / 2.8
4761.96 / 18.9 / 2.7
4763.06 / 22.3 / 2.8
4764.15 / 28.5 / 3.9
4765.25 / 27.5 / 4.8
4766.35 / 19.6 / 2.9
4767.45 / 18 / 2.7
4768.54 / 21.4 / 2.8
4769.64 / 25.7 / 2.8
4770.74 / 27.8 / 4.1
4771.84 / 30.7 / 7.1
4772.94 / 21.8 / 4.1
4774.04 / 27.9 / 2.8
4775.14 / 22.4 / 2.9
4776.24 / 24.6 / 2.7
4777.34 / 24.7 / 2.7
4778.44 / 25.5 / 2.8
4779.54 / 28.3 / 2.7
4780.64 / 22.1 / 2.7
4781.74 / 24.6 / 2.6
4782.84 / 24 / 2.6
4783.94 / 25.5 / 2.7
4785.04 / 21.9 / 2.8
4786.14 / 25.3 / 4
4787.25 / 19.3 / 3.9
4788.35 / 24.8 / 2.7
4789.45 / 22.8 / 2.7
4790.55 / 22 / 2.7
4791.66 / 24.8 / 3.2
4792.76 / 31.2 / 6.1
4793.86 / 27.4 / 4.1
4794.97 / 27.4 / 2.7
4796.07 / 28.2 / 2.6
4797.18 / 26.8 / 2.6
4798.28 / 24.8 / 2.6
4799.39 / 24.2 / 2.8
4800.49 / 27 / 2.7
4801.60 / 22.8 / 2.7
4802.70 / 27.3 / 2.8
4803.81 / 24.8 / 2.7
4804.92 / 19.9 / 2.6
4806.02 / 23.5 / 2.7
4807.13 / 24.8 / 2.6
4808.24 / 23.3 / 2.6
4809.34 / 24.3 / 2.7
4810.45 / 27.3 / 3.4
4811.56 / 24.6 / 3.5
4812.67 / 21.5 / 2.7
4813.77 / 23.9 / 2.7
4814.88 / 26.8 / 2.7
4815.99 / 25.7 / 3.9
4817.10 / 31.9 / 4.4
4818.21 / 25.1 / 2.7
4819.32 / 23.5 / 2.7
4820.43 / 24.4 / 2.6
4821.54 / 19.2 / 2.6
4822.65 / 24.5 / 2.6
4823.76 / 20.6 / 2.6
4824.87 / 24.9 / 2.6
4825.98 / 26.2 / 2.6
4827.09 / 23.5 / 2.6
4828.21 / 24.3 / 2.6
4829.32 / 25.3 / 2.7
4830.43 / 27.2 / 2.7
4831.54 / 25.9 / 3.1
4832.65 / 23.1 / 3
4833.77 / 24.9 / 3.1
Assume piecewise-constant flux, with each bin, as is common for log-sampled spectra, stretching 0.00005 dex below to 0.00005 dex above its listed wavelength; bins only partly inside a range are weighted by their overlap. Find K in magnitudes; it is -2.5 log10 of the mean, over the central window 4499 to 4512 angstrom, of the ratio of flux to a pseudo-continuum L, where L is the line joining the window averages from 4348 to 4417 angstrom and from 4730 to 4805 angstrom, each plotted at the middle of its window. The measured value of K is -0.115 mag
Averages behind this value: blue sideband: 20.2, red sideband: 23.9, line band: 23.8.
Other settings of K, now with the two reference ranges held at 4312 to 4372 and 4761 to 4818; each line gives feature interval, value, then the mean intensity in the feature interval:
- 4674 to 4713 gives 0.10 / 21.6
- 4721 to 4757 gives 0.04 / 23.3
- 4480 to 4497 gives -0.11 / 23.8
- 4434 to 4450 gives -0.10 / 22.9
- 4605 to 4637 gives -0.10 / 25.1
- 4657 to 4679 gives 0.00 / 23.3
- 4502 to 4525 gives -0.09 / 23.6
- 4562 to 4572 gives -0.13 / 25.1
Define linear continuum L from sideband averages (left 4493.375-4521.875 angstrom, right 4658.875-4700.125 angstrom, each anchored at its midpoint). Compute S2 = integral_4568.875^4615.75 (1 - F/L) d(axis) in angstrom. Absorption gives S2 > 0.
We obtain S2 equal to -2.68 angstrom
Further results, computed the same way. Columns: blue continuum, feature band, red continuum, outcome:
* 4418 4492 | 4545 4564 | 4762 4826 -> -0.9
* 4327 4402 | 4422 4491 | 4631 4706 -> -4.2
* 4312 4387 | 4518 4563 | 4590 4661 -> 0.7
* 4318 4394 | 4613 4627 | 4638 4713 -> -2.2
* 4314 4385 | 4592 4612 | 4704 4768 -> -2.3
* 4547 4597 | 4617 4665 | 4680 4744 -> -2.1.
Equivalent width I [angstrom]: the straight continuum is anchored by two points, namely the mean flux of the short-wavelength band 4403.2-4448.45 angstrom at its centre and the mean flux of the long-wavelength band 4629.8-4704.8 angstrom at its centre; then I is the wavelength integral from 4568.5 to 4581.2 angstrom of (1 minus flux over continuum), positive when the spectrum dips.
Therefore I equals -1.6 angstrom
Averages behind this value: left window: 21.2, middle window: 25.3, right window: 23.2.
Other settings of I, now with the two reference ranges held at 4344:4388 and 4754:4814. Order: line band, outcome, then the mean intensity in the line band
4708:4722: 1.04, 21.9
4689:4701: 0.62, 22.2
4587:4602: -0.95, 23.6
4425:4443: -1.92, 22.6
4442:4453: -1.47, 23.3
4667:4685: 0.57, 22.4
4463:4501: -3.17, 22.7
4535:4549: -0.69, 22.7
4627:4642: -0.64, 23.7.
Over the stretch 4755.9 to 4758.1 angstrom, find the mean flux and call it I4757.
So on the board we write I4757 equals 25.2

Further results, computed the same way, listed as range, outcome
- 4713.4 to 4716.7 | 22.4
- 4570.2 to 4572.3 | 29.9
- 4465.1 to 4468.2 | 21.5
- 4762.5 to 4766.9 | 24.4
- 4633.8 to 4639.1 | 24.4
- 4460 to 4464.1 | 20.3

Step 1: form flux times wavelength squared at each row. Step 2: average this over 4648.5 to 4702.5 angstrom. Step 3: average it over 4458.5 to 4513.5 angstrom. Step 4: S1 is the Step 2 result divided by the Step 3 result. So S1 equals 1.09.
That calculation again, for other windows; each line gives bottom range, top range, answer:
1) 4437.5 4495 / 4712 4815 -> 1.22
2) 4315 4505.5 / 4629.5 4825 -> 1.29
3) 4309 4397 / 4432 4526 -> 1.22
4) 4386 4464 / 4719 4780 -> 1.29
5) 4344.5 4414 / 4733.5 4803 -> 1.42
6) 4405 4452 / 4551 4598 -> 1.20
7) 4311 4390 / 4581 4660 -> 1.39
